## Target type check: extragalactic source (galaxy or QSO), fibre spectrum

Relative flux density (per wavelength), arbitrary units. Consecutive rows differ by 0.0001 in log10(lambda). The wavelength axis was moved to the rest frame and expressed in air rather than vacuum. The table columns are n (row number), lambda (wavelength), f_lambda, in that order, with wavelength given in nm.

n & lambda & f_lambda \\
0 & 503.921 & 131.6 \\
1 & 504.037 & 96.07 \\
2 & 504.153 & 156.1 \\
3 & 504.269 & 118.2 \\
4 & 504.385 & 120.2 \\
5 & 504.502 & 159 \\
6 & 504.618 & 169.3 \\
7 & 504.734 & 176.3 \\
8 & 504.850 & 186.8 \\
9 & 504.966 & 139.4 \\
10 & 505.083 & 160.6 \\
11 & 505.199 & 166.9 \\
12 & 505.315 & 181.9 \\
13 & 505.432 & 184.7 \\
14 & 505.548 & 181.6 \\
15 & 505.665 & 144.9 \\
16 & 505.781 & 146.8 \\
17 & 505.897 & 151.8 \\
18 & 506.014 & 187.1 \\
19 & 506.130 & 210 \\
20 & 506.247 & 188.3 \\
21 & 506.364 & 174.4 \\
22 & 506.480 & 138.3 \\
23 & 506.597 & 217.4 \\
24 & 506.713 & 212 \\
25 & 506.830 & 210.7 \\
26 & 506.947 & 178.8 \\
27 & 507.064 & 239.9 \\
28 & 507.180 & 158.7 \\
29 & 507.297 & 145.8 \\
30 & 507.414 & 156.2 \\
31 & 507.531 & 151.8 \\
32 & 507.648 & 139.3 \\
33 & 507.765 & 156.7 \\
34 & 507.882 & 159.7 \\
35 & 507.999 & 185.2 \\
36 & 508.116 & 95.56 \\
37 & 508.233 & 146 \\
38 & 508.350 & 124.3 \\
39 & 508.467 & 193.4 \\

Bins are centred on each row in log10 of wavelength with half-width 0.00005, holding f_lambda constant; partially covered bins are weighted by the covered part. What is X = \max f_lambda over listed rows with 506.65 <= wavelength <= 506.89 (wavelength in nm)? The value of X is 212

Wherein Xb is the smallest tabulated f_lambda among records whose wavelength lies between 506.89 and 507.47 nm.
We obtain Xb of 145.8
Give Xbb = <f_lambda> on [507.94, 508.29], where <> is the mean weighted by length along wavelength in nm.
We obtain 142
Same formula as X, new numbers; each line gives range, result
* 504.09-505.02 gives 186.8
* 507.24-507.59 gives 156.2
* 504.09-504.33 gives 156.1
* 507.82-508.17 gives 185.2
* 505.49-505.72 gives 181.6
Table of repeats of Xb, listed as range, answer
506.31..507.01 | 138.3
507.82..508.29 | 95.56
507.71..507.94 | 156.7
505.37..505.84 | 144.9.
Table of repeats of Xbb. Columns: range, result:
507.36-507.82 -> 151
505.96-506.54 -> 180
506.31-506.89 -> 191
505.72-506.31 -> 177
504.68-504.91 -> 182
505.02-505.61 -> 174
